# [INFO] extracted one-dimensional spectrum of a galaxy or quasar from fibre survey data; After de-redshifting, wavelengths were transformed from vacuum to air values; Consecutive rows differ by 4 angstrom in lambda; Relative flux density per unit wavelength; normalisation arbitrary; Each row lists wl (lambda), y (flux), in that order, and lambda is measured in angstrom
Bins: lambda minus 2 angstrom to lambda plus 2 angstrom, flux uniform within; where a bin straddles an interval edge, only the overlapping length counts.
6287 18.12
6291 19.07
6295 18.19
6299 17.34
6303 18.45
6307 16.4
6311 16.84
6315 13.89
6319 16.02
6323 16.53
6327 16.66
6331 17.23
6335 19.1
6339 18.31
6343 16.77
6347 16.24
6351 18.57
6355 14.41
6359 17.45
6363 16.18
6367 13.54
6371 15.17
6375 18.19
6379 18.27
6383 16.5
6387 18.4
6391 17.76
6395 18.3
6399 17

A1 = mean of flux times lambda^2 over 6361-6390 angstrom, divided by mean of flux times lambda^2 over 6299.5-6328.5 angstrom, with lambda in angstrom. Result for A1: 1.0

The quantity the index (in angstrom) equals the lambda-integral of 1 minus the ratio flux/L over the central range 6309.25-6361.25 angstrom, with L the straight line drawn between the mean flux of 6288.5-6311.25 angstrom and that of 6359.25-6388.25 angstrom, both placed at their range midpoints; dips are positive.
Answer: 1.36 angstrom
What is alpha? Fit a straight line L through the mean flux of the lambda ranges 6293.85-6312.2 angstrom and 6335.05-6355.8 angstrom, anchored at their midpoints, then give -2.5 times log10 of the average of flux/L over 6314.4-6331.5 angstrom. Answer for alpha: 0.08 mag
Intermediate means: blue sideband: 17.4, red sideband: 17.2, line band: 16.1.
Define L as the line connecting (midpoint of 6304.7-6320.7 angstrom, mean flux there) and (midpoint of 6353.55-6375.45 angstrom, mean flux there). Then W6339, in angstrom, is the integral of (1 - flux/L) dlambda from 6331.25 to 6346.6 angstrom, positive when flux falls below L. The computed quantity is -2.0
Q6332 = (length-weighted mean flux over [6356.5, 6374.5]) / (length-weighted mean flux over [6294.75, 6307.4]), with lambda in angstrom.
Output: 0.89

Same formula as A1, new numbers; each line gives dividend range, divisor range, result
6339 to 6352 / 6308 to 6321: 1.11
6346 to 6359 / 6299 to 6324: 1.02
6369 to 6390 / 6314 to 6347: 1.04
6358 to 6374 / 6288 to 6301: 0.88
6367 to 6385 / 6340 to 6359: 1.01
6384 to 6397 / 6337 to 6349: 1.07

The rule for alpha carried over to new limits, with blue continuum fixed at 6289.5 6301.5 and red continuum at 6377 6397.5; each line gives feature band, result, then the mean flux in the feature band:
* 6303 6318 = 0.13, 16.1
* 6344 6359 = 0.09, 16.6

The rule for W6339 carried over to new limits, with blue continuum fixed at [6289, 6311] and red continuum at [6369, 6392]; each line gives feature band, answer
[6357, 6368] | 0.97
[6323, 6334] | 0.36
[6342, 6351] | 0.31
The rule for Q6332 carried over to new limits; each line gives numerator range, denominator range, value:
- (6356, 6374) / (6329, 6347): 0.89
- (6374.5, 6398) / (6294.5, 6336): 1.06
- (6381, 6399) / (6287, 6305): 0.97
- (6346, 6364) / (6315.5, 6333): 1.01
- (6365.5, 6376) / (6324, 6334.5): 0.90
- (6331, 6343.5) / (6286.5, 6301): 0.99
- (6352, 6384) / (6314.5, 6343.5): 0.96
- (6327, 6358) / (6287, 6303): 0.94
